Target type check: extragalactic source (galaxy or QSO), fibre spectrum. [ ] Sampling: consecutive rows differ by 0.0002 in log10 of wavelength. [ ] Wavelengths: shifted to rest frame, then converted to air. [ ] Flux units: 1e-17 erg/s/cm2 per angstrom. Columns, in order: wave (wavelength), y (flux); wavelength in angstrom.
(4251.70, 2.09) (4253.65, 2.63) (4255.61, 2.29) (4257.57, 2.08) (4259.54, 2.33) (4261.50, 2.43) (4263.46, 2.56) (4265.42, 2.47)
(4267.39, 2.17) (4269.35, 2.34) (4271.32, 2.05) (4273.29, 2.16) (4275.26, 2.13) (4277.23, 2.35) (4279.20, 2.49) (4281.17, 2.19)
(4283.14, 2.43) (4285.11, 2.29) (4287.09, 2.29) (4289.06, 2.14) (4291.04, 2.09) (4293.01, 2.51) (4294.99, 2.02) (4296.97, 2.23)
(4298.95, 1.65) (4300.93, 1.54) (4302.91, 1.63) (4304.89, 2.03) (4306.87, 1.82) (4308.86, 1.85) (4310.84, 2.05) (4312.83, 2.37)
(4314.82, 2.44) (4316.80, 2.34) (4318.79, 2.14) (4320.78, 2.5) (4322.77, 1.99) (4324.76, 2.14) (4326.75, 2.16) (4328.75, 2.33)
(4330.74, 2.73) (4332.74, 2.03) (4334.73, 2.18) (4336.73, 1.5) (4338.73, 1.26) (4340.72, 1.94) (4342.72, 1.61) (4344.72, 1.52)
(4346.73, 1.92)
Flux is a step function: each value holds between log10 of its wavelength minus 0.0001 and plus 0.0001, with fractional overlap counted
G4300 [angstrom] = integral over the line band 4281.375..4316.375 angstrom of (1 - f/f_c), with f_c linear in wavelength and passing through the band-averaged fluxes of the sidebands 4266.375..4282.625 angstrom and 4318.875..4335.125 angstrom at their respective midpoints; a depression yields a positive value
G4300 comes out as 2.5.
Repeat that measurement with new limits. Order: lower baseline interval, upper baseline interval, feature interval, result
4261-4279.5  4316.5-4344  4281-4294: -0.3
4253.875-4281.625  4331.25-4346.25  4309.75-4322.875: -2.4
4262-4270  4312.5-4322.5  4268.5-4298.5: 1.7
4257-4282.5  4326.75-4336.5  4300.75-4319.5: 1.8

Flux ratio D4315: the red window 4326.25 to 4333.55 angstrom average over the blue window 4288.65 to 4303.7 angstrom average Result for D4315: 1.18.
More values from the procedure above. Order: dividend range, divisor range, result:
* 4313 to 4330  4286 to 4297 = 1.03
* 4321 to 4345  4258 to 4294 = 0.86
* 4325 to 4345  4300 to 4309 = 1.10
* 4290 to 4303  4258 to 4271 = 0.84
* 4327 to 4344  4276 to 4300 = 0.88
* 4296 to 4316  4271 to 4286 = 0.87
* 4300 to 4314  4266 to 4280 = 0.85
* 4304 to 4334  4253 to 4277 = 0.95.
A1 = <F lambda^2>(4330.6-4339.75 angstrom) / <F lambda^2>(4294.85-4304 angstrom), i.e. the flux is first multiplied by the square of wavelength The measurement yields 1.06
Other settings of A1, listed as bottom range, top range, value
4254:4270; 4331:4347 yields 0.79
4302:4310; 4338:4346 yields 0.89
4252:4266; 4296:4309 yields 0.78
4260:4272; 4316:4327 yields 0.97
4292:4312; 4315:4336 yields 1.18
